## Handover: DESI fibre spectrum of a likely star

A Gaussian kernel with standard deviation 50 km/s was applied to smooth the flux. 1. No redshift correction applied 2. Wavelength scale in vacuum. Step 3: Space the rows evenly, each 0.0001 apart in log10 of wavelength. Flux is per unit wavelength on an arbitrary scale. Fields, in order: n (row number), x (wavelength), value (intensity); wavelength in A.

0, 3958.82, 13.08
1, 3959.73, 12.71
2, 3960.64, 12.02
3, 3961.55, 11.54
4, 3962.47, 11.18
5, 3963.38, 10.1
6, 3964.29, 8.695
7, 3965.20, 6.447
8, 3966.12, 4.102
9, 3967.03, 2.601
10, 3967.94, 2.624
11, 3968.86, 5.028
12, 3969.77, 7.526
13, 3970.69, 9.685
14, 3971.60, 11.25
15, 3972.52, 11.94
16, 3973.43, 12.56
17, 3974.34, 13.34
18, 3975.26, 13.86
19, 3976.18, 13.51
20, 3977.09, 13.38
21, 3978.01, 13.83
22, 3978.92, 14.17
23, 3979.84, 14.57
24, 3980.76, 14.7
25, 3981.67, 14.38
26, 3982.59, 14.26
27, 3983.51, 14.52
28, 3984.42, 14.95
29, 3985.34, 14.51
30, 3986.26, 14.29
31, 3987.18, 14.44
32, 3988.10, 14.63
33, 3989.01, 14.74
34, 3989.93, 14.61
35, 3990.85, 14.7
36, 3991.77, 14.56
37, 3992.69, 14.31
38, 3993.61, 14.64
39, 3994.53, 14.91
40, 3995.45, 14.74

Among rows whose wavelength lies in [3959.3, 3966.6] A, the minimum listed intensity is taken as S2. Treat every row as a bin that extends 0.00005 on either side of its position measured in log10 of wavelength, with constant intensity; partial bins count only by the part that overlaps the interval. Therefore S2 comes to 4.102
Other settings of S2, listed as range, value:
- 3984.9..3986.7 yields 14.29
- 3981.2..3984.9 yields 14.26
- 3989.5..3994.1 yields 14.31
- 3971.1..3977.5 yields 11.25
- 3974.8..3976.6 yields 13.51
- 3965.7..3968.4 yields 2.601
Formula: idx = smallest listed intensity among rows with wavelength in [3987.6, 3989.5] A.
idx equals 14.63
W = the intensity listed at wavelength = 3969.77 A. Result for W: 7.526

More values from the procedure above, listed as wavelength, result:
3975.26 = 13.86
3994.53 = 14.91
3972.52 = 11.94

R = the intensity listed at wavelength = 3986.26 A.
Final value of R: 14.29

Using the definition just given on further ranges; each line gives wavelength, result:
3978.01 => 13.83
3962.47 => 11.18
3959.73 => 12.71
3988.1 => 14.63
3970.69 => 9.685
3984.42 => 14.95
